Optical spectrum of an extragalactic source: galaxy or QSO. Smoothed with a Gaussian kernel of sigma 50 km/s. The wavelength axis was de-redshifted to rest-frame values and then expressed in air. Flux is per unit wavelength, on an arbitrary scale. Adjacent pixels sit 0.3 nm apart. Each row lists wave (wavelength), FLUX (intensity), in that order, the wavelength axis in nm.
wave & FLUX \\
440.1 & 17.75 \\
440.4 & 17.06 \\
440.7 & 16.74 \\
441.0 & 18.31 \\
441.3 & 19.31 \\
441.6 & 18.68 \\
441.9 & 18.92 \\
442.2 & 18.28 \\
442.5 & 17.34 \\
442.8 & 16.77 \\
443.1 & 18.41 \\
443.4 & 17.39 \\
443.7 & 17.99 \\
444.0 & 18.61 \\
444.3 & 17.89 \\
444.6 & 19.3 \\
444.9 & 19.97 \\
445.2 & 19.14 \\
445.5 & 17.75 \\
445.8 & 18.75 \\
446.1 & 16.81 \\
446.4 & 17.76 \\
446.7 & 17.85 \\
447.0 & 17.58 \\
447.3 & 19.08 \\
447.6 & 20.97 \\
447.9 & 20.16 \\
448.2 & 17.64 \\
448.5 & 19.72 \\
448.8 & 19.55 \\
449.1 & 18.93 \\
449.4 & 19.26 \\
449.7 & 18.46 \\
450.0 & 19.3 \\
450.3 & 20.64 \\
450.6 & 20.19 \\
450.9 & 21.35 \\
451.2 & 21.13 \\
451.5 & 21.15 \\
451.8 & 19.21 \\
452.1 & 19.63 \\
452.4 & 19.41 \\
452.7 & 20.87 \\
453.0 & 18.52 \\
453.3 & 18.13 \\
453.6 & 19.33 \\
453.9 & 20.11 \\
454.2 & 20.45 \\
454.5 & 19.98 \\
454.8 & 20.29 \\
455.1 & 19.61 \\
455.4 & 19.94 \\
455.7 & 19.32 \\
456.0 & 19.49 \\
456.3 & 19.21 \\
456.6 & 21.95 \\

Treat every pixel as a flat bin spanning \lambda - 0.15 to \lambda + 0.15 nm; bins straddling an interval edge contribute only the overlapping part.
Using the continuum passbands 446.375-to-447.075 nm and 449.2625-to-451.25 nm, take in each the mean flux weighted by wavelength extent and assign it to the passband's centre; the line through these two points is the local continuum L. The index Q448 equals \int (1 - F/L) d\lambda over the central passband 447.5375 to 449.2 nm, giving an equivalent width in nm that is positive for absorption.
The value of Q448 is -0.06 nm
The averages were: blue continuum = 17.7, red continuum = 20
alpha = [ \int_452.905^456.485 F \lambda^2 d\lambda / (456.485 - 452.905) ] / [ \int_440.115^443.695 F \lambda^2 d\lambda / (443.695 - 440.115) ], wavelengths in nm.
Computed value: 1.2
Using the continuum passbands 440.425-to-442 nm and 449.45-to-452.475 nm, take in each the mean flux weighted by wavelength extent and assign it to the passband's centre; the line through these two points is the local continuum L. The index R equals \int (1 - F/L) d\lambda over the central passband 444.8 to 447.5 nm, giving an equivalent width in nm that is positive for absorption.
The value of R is 0.12 nm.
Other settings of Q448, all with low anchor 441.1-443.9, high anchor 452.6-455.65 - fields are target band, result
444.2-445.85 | -0.03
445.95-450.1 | 0.02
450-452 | -0.13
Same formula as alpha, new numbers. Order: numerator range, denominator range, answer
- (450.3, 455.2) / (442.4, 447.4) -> 1.14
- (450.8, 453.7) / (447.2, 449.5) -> 1.04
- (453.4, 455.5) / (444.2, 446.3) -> 1.12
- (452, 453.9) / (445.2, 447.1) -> 1.12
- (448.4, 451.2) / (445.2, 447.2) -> 1.12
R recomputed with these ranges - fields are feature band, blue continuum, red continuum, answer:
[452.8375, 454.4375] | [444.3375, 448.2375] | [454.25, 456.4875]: 0.02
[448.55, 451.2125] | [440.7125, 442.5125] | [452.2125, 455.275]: -0.07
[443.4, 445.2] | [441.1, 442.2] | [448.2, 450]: 0.02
